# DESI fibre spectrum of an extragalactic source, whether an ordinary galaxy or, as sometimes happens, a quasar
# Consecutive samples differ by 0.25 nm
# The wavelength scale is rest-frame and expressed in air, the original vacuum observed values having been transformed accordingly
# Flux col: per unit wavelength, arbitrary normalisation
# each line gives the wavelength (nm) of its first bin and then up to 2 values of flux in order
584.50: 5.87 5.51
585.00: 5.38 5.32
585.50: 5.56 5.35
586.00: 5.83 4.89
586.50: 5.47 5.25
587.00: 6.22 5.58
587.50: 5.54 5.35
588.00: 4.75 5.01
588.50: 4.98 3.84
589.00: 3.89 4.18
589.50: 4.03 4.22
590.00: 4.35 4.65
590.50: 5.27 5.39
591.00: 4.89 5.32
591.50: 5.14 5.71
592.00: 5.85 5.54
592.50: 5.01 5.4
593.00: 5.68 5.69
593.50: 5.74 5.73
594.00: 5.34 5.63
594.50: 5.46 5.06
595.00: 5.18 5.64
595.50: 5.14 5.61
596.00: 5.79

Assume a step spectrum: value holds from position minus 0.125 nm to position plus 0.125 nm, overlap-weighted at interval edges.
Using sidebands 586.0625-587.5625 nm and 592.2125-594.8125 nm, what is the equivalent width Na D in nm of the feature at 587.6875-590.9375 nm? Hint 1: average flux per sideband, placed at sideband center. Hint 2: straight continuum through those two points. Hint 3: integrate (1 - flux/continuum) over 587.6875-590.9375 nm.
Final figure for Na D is 0.53 nm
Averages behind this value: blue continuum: 5.5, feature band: 4.6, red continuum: 5.49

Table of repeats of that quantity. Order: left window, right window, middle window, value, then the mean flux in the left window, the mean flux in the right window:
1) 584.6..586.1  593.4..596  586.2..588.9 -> 0.16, 5.49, 5.47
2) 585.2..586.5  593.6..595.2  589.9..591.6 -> 0.13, 5.4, 5.42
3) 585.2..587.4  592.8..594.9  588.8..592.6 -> 0.44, 5.5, 5.53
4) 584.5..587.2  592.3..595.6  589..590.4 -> 0.31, 5.5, 5.44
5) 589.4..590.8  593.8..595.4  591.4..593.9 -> -0.24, 4.62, 5.4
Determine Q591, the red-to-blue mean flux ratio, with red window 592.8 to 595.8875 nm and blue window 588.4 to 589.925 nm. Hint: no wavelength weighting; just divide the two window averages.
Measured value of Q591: 1.31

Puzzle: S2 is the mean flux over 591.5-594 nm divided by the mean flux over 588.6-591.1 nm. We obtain 1.2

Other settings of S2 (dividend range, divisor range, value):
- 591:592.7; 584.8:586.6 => 1.00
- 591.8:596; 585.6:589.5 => 1.09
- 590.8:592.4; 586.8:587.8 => 0.95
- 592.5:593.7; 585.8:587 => 1.02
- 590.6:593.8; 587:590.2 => 1.16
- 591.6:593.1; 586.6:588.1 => 1.01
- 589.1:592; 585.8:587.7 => 0.88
